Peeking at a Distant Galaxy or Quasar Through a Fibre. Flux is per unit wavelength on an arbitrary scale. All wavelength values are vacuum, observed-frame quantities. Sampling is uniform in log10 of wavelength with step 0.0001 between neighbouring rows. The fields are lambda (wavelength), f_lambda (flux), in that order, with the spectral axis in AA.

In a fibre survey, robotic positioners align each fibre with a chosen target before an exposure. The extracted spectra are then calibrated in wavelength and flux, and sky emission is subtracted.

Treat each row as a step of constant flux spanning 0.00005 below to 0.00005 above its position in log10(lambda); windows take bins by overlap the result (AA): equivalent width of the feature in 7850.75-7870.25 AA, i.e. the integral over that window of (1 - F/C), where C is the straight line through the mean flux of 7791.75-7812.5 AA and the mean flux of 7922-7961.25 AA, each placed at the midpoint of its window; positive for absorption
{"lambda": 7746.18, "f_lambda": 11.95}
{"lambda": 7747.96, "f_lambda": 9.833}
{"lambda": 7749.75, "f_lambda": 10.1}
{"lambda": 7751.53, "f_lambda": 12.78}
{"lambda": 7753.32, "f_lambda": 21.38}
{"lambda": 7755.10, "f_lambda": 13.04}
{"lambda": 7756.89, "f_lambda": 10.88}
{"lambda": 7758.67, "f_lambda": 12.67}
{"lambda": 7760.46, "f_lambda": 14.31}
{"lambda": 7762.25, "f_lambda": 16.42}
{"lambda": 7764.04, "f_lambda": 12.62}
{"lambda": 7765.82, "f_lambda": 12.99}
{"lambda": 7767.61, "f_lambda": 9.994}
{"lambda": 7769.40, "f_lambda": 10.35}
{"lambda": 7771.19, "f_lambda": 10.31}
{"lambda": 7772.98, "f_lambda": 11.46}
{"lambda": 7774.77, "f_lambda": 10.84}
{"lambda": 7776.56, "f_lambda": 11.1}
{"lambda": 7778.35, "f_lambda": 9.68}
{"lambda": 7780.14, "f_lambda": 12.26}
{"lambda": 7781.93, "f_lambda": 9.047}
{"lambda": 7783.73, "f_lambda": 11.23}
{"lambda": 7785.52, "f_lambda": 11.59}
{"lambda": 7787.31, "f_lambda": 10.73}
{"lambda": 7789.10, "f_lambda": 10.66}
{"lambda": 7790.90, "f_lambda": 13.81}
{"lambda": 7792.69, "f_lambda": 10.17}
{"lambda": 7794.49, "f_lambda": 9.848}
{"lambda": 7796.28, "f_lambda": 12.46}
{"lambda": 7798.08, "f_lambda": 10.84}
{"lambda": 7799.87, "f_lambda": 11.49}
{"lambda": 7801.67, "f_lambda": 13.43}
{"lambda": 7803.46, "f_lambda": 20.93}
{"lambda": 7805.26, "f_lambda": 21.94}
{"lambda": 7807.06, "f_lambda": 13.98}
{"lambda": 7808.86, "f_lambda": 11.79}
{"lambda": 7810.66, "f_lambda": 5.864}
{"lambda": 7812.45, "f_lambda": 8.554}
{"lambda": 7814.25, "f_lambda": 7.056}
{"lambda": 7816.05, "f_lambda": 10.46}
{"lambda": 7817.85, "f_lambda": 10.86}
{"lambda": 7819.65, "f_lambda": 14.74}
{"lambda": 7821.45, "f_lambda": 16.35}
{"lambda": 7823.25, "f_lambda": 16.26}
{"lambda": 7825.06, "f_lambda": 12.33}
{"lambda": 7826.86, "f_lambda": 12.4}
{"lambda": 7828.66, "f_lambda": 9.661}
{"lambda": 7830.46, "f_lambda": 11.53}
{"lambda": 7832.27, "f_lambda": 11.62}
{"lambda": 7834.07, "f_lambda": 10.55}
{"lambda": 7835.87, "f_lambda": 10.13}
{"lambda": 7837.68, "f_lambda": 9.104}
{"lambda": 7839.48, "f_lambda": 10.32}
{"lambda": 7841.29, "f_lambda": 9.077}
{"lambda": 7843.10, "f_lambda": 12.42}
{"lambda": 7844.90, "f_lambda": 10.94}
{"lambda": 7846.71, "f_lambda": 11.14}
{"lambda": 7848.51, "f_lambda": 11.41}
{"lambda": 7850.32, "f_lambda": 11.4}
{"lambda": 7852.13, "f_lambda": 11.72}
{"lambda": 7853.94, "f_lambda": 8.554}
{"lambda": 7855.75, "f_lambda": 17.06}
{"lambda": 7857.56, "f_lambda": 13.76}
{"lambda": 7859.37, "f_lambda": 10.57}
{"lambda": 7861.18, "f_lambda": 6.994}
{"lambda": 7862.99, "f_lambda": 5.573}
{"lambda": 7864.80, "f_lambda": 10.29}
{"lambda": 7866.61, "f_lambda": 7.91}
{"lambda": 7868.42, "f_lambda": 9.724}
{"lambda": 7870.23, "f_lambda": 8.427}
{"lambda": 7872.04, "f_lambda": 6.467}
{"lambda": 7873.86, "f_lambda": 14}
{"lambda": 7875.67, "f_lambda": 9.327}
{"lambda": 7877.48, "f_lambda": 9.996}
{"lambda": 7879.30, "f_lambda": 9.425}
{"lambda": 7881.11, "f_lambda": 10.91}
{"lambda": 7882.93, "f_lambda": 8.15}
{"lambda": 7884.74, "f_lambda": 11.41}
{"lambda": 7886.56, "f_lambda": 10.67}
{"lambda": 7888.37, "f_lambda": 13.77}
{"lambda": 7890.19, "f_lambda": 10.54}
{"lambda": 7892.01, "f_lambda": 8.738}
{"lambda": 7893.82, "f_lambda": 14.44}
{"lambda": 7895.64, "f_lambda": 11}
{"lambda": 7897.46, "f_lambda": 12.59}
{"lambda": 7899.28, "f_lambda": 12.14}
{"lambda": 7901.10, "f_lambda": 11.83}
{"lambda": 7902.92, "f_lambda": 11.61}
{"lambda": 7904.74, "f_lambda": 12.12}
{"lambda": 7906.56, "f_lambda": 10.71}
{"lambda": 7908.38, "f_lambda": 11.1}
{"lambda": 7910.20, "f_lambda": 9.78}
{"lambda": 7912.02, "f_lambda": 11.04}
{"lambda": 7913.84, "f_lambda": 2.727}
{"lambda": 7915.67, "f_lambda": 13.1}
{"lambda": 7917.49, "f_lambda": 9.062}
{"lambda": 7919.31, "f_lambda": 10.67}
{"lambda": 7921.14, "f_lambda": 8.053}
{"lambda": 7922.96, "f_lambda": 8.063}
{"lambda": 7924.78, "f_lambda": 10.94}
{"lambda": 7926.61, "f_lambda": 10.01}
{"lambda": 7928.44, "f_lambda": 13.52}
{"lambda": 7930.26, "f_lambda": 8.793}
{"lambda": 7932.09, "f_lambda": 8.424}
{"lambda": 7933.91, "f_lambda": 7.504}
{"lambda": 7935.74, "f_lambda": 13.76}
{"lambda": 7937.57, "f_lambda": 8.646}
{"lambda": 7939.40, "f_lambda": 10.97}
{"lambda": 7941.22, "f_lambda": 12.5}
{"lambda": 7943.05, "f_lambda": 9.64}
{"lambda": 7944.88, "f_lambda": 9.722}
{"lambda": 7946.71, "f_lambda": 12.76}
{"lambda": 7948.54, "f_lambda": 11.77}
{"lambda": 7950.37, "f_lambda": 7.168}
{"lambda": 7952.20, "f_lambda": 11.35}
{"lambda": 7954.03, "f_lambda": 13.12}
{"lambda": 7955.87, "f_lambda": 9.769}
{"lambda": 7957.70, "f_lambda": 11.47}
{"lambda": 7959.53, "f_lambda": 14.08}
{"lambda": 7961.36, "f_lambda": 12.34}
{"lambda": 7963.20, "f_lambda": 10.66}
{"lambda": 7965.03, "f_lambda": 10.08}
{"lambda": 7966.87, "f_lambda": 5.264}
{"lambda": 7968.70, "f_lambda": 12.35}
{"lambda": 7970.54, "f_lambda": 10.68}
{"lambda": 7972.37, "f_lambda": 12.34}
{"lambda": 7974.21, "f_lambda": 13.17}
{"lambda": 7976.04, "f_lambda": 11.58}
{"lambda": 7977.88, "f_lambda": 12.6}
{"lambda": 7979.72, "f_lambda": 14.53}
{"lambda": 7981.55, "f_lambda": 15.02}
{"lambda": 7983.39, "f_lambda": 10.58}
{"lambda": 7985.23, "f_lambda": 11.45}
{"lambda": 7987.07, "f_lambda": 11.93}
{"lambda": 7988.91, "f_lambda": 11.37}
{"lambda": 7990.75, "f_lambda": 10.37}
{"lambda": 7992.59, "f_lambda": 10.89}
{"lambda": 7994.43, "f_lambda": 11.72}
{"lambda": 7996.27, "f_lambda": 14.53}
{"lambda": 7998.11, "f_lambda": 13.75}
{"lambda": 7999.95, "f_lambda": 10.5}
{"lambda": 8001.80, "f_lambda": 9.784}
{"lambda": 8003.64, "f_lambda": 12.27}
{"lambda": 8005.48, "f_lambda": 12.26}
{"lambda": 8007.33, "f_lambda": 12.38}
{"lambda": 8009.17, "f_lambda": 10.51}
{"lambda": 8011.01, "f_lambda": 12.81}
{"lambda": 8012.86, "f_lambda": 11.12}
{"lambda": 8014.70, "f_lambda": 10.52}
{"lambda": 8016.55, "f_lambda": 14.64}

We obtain 2.9 AA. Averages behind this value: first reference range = 12.8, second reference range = 10.7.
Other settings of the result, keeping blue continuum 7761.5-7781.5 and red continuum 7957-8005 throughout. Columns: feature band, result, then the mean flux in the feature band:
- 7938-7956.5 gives 1.39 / 10.8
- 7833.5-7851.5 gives 1.47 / 10.7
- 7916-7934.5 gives 3.23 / 9.66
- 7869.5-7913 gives 3.08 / 10.8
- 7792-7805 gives -1.86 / 13.2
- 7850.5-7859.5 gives -0.60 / 12.4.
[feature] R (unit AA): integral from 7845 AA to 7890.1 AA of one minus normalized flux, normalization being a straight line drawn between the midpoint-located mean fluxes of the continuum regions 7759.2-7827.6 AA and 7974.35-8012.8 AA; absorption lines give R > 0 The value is 6.4 AA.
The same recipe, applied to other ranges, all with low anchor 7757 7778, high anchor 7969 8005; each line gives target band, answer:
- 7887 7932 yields 5.23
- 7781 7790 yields 1.00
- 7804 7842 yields 0.83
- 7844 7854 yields 0.80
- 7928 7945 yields 2.48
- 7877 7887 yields 1.63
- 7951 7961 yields 0.17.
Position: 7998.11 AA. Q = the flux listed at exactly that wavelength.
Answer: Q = 13.75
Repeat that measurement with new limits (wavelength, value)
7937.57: 8.646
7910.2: 9.78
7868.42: 9.724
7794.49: 9.848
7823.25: 16.26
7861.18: 6.994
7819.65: 14.74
